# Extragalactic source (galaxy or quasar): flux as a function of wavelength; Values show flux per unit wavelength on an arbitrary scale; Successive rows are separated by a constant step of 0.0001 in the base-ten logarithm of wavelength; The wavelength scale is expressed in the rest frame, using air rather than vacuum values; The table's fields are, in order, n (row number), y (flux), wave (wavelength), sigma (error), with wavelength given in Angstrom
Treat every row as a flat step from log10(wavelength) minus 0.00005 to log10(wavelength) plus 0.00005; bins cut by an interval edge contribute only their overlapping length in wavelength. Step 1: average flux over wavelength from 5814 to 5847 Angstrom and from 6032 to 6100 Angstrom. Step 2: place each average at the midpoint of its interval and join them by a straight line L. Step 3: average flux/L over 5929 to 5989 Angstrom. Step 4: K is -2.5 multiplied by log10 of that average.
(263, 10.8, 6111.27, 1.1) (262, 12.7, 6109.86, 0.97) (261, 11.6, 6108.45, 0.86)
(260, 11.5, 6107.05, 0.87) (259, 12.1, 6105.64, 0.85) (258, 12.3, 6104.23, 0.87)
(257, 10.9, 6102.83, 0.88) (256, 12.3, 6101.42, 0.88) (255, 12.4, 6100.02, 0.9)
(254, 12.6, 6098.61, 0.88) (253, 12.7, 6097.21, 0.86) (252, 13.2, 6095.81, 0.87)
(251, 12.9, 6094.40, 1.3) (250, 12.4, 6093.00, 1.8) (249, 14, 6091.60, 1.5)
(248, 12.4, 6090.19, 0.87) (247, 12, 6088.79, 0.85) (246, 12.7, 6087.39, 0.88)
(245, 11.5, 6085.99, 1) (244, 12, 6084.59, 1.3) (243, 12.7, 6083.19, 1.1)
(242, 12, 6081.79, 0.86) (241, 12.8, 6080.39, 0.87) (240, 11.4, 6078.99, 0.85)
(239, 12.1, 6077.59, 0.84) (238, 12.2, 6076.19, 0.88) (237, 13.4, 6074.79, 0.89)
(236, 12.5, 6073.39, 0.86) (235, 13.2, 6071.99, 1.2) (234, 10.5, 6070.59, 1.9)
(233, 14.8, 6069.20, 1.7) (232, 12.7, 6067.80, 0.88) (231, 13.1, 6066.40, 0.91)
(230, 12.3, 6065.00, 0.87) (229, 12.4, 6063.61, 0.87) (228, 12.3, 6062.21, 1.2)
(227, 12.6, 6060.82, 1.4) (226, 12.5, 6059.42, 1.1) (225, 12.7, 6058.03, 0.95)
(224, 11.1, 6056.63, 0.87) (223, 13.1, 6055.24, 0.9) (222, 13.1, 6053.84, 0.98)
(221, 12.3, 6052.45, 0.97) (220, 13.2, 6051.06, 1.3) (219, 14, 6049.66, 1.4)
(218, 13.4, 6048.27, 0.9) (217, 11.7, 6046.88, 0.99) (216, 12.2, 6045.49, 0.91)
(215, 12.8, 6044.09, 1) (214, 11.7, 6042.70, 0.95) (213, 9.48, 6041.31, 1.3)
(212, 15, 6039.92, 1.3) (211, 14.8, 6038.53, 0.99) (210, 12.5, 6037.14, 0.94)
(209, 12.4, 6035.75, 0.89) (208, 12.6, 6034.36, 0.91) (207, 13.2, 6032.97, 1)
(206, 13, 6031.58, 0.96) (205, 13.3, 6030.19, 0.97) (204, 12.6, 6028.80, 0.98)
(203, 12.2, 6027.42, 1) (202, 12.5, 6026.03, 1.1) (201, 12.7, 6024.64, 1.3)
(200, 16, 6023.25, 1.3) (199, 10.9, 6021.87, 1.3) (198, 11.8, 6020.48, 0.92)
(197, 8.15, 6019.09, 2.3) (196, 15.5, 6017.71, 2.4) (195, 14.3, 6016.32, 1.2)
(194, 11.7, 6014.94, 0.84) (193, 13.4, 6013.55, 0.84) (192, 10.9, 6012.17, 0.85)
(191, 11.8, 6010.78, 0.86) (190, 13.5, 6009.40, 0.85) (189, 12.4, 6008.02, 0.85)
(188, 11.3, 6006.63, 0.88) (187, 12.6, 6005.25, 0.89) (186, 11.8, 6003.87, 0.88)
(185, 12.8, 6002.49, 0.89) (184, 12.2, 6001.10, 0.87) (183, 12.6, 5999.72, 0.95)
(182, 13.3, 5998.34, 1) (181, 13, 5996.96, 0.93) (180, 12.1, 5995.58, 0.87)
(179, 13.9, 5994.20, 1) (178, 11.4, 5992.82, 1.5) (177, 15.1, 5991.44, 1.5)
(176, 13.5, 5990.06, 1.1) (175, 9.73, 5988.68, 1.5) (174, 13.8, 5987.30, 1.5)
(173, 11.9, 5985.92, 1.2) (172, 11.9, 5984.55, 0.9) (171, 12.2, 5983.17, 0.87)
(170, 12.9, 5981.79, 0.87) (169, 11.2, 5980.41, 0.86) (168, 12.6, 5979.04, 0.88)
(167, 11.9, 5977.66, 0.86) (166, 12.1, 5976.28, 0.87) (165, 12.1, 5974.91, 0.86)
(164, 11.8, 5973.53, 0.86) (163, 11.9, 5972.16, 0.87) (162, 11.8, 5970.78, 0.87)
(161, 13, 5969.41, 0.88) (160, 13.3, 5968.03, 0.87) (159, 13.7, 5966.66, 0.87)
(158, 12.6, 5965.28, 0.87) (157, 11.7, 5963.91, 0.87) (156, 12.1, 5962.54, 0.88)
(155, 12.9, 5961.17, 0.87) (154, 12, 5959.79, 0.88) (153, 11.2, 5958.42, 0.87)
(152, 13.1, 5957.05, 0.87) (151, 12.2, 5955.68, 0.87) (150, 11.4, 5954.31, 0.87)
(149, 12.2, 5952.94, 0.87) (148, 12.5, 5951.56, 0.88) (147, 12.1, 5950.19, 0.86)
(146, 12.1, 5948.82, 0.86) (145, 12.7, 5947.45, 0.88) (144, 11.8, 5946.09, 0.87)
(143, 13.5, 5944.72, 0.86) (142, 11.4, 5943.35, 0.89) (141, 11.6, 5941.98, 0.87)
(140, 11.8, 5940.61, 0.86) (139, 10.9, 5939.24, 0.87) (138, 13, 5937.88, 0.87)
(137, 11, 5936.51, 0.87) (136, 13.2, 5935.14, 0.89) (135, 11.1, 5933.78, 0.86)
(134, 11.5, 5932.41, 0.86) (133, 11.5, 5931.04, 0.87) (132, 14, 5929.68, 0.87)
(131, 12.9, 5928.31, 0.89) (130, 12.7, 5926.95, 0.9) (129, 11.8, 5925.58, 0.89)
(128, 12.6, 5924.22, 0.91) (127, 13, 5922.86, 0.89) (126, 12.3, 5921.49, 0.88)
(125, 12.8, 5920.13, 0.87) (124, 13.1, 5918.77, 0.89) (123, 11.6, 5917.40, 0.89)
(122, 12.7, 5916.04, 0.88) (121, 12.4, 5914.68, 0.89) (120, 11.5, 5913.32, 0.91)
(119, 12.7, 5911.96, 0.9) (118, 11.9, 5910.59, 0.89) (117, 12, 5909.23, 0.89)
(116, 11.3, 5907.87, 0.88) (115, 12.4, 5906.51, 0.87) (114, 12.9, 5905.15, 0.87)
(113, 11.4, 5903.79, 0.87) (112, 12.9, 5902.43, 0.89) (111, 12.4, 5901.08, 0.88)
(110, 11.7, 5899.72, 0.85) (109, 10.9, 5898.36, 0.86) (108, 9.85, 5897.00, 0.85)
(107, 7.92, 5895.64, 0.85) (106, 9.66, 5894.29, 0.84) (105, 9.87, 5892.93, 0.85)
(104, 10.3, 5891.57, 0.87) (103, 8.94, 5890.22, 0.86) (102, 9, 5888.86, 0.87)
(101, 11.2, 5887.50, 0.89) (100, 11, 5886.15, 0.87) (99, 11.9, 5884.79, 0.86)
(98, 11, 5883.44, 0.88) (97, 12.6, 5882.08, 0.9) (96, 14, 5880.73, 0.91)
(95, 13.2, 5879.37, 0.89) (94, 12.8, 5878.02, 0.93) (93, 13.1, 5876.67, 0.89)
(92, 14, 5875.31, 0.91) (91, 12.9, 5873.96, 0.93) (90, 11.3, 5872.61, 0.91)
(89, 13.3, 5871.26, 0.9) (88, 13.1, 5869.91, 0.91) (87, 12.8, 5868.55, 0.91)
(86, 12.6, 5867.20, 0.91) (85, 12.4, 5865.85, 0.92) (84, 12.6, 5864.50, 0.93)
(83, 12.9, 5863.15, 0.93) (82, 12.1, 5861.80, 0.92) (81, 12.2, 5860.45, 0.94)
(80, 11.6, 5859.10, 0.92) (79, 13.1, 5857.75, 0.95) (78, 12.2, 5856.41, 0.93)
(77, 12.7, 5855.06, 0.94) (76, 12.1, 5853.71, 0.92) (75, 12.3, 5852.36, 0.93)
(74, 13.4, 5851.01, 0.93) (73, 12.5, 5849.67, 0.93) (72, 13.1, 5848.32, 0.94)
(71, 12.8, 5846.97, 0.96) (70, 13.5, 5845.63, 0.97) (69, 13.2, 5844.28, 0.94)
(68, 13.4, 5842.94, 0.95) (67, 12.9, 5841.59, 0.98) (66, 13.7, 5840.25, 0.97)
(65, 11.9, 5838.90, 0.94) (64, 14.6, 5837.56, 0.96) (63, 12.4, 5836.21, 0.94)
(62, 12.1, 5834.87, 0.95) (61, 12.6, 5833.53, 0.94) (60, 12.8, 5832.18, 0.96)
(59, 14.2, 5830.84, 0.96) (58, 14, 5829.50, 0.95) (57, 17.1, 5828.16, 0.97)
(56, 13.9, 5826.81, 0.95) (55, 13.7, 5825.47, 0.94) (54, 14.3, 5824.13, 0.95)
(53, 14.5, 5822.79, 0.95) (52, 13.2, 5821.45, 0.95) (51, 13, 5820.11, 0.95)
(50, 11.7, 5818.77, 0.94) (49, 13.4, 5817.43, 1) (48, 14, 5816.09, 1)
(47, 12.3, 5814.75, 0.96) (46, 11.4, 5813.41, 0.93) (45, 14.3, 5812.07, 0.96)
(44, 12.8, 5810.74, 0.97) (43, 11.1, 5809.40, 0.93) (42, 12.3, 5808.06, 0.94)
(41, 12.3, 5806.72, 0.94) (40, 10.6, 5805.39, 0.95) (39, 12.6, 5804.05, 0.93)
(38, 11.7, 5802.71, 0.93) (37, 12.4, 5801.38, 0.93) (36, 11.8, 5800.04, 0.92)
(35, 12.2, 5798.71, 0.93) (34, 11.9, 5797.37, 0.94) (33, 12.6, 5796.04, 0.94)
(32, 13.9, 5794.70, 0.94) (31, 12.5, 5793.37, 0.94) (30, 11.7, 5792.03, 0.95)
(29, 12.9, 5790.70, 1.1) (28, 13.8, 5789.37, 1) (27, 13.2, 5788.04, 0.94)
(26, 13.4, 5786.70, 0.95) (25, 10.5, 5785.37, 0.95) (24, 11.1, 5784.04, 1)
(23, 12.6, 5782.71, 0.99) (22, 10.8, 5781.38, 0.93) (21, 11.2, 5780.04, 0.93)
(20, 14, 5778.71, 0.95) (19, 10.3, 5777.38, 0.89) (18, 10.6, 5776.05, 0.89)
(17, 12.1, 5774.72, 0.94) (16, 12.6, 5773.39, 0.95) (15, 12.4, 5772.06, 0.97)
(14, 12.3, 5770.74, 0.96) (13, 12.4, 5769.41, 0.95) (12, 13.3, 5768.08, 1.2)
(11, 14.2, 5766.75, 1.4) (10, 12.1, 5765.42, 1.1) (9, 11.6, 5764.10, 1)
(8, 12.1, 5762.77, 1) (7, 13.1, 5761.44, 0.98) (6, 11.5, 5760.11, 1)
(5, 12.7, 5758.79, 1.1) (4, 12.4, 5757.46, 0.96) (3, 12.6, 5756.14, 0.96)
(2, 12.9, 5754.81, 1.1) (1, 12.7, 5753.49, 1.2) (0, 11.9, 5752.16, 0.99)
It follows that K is 0.07 mag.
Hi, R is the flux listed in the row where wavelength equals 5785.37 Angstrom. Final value 10.5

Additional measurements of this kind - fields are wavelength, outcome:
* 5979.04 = 12.6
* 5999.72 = 12.6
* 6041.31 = 9.48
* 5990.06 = 13.5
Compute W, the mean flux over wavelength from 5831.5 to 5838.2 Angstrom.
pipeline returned 12.9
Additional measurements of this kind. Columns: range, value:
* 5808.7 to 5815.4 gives 12.4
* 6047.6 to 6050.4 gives 13.7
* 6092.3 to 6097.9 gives 12.8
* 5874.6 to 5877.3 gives 13.5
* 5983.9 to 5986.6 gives 11.9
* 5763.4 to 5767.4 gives 12.6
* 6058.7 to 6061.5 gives 12.6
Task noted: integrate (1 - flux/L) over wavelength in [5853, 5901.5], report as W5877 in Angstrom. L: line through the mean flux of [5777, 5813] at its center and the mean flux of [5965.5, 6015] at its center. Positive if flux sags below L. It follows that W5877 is 2.0 Angstrom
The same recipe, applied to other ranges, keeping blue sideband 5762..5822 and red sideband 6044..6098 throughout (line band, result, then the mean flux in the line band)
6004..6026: 0.2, 12.4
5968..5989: 0.6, 12.1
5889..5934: 2.7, 11.7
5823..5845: -2.1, 13.6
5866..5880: -0.5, 12.9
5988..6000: -0.2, 12.7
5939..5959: 0.7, 12.1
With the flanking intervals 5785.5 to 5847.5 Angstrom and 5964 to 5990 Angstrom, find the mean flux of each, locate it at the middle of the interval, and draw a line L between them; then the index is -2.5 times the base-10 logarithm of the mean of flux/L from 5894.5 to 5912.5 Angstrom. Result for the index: 0.10 mag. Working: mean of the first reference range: 13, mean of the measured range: 11.5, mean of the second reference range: 12.3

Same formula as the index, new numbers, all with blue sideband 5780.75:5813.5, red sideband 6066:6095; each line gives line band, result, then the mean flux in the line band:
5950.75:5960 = 0.03 mag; 12.1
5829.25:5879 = -0.04 mag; 12.8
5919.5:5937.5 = 0.00 mag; 12.3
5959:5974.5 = 0.00 mag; 12.4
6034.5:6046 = -0.01 mag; 12.6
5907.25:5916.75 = 0.03 mag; 12.1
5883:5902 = 0.18 mag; 10.4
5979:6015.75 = 0.00 mag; 12.4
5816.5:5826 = -0.09 mag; 13.4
